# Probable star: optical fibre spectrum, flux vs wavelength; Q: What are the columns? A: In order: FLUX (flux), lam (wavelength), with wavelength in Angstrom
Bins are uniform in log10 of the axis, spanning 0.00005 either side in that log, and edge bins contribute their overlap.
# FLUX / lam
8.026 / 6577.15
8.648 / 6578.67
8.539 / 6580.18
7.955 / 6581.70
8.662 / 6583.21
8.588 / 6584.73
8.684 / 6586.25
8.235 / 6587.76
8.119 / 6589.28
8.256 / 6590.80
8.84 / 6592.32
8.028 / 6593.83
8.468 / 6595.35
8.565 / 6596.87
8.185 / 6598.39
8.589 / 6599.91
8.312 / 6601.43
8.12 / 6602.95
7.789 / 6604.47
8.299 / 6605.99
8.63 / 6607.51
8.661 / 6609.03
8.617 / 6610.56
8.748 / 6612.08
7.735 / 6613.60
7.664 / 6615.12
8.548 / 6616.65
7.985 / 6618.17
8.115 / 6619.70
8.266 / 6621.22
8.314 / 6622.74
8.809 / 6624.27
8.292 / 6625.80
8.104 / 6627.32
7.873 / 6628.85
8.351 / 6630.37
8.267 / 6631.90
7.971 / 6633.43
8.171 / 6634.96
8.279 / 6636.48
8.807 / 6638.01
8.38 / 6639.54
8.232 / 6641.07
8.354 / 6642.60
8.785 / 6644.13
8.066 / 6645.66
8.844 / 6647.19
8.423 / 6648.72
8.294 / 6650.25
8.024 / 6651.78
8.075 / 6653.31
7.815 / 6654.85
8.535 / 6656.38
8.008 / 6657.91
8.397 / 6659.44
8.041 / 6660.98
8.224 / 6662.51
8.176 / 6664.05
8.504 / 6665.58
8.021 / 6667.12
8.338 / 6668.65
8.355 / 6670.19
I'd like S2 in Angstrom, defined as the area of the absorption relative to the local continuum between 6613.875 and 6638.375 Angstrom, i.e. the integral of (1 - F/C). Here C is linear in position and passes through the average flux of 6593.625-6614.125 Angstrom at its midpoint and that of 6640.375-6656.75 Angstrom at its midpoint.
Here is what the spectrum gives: 0.3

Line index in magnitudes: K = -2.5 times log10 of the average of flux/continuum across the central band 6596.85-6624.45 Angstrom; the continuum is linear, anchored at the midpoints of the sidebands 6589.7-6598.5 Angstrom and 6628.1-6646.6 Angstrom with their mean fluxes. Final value 0.01 mag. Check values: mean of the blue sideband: 8.39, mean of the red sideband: 8.3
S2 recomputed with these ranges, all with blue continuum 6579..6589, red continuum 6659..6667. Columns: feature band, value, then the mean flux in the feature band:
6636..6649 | -0.3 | 8.47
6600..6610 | 0.1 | 8.32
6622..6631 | 0.0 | 8.29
